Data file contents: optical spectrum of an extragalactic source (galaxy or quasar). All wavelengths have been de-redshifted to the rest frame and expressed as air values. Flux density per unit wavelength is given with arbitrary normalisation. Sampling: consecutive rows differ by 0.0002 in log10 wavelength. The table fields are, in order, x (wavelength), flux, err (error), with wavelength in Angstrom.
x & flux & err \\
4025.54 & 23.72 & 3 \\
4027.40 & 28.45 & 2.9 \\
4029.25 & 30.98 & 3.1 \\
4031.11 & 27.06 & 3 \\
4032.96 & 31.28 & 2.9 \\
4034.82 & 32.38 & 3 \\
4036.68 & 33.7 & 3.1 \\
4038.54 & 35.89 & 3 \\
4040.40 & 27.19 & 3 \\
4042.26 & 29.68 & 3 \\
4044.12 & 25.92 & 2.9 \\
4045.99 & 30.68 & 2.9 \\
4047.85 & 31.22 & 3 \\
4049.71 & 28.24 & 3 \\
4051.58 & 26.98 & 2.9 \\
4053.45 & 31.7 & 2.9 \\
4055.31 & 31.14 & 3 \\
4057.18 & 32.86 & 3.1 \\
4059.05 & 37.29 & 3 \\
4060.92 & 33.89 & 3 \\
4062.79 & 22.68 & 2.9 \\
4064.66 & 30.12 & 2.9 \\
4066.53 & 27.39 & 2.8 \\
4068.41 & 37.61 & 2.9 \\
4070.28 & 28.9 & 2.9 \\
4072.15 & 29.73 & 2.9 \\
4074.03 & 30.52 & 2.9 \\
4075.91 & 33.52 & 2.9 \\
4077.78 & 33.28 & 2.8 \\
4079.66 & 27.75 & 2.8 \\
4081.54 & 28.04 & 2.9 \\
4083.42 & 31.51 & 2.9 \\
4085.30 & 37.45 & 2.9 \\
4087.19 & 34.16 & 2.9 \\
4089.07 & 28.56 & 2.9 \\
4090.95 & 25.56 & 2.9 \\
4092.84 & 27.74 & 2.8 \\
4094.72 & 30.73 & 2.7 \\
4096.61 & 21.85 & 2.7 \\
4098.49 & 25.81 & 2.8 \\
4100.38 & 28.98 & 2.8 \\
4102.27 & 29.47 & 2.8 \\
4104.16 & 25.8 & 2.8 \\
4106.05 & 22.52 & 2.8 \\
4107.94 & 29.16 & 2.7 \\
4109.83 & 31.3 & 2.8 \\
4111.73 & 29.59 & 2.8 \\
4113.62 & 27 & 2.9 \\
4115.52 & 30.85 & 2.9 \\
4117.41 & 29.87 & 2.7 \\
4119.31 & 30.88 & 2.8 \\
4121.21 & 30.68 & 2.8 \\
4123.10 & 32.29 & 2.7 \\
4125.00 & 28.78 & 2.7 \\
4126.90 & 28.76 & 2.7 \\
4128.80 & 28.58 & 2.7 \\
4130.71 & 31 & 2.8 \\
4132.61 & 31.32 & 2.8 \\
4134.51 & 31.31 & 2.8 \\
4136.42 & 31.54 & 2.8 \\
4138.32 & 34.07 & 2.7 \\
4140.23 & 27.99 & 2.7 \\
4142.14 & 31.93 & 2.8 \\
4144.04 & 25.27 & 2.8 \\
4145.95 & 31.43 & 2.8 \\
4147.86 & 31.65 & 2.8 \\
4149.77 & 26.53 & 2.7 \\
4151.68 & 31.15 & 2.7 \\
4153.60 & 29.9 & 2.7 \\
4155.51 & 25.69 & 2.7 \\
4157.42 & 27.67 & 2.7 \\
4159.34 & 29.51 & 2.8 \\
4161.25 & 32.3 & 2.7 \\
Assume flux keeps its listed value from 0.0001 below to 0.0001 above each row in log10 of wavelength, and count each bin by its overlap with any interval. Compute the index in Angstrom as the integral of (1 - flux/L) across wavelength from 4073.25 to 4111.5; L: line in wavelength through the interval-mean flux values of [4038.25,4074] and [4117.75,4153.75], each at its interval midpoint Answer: 1.4 Angstrom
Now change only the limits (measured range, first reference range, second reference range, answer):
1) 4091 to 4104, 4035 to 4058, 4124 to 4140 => 1.4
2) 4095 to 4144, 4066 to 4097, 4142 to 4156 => 0.8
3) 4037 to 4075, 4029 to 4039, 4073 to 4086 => 1.4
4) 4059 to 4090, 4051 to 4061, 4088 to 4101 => -1.5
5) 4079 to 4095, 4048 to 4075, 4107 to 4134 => 0.1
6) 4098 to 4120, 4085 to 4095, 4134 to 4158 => 1.2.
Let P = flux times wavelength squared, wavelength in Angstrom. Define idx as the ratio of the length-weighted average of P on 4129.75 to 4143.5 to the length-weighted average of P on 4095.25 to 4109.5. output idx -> 1.2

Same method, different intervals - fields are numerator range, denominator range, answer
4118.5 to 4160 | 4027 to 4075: 1.02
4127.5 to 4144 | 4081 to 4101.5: 1.07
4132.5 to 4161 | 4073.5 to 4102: 1.03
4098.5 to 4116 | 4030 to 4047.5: 0.95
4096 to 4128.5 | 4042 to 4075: 0.96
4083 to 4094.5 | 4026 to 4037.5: 1.04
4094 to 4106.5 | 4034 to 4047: 0.89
